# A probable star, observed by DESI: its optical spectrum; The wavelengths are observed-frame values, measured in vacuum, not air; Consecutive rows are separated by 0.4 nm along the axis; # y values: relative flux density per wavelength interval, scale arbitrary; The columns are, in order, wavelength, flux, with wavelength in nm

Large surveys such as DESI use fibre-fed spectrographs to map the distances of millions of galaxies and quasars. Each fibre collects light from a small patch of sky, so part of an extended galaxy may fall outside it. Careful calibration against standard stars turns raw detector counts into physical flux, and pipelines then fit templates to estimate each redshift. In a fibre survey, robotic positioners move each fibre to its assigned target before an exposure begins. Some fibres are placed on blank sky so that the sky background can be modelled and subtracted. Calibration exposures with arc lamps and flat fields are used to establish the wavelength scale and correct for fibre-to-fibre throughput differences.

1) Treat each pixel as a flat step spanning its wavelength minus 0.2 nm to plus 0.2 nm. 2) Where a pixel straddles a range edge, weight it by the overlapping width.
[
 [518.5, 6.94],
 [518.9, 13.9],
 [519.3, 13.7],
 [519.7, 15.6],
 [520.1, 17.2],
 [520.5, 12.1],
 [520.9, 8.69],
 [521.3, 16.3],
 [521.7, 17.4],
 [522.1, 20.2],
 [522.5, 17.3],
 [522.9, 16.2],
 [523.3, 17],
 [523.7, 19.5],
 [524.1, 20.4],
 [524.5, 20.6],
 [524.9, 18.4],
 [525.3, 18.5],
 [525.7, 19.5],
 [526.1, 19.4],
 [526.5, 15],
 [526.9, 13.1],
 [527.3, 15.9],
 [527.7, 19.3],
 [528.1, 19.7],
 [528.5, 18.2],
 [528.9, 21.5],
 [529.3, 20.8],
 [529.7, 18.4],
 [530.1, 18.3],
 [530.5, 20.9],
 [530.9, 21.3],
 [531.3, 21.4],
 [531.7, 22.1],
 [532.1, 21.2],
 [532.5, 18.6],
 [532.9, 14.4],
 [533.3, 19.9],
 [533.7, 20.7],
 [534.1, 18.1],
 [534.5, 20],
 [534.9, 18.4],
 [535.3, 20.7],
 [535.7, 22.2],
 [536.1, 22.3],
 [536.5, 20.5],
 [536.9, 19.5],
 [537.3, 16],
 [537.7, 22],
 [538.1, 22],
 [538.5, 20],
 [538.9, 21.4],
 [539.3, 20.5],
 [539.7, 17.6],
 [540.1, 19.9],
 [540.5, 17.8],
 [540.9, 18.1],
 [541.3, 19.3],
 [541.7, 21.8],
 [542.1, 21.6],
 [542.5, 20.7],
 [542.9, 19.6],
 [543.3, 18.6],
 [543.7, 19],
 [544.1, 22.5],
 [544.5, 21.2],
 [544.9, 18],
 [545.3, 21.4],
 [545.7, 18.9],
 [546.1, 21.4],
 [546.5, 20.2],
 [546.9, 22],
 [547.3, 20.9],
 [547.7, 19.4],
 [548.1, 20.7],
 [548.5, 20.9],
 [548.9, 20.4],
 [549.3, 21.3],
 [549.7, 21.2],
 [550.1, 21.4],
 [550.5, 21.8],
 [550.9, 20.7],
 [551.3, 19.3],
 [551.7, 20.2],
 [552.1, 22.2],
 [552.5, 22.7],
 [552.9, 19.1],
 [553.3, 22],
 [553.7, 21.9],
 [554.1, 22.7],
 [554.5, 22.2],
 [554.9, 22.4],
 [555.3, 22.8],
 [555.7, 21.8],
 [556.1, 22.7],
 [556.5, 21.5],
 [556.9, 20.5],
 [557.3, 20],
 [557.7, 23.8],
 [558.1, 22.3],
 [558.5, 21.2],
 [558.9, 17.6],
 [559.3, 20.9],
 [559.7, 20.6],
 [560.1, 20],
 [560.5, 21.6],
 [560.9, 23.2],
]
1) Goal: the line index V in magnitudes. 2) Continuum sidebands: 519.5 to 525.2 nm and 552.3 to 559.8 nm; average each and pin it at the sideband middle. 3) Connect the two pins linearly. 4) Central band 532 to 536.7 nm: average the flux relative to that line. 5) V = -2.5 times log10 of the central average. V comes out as -0.06 mag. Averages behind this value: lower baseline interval 16.9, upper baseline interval 21.5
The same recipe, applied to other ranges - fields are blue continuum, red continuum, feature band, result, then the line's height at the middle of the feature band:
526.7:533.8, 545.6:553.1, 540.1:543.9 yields 0.030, 20.2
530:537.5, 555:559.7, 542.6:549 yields 0.016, 20.6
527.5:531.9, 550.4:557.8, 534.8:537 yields -0.012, 20.5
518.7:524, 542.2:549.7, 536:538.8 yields -0.081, 18.8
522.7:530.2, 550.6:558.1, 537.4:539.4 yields -0.063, 19.8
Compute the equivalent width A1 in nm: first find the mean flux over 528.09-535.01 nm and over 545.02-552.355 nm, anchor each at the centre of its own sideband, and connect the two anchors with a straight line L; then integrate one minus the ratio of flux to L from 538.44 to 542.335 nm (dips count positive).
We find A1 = 0.09 nm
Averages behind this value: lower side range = 19.7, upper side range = 20.8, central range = 19.8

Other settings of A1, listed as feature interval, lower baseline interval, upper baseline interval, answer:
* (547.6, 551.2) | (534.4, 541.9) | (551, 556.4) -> 0.059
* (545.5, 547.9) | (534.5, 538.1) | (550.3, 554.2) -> 0.050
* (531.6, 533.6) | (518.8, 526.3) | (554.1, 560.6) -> -0.100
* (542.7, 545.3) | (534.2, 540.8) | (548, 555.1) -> 0.083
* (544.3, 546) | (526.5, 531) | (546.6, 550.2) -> 0.045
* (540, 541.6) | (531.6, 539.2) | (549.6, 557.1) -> 0.122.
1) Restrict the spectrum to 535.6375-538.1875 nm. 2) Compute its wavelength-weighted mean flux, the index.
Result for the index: 20.5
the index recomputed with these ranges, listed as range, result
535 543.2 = 20.1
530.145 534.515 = 19.8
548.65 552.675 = 21.1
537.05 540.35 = 19.9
